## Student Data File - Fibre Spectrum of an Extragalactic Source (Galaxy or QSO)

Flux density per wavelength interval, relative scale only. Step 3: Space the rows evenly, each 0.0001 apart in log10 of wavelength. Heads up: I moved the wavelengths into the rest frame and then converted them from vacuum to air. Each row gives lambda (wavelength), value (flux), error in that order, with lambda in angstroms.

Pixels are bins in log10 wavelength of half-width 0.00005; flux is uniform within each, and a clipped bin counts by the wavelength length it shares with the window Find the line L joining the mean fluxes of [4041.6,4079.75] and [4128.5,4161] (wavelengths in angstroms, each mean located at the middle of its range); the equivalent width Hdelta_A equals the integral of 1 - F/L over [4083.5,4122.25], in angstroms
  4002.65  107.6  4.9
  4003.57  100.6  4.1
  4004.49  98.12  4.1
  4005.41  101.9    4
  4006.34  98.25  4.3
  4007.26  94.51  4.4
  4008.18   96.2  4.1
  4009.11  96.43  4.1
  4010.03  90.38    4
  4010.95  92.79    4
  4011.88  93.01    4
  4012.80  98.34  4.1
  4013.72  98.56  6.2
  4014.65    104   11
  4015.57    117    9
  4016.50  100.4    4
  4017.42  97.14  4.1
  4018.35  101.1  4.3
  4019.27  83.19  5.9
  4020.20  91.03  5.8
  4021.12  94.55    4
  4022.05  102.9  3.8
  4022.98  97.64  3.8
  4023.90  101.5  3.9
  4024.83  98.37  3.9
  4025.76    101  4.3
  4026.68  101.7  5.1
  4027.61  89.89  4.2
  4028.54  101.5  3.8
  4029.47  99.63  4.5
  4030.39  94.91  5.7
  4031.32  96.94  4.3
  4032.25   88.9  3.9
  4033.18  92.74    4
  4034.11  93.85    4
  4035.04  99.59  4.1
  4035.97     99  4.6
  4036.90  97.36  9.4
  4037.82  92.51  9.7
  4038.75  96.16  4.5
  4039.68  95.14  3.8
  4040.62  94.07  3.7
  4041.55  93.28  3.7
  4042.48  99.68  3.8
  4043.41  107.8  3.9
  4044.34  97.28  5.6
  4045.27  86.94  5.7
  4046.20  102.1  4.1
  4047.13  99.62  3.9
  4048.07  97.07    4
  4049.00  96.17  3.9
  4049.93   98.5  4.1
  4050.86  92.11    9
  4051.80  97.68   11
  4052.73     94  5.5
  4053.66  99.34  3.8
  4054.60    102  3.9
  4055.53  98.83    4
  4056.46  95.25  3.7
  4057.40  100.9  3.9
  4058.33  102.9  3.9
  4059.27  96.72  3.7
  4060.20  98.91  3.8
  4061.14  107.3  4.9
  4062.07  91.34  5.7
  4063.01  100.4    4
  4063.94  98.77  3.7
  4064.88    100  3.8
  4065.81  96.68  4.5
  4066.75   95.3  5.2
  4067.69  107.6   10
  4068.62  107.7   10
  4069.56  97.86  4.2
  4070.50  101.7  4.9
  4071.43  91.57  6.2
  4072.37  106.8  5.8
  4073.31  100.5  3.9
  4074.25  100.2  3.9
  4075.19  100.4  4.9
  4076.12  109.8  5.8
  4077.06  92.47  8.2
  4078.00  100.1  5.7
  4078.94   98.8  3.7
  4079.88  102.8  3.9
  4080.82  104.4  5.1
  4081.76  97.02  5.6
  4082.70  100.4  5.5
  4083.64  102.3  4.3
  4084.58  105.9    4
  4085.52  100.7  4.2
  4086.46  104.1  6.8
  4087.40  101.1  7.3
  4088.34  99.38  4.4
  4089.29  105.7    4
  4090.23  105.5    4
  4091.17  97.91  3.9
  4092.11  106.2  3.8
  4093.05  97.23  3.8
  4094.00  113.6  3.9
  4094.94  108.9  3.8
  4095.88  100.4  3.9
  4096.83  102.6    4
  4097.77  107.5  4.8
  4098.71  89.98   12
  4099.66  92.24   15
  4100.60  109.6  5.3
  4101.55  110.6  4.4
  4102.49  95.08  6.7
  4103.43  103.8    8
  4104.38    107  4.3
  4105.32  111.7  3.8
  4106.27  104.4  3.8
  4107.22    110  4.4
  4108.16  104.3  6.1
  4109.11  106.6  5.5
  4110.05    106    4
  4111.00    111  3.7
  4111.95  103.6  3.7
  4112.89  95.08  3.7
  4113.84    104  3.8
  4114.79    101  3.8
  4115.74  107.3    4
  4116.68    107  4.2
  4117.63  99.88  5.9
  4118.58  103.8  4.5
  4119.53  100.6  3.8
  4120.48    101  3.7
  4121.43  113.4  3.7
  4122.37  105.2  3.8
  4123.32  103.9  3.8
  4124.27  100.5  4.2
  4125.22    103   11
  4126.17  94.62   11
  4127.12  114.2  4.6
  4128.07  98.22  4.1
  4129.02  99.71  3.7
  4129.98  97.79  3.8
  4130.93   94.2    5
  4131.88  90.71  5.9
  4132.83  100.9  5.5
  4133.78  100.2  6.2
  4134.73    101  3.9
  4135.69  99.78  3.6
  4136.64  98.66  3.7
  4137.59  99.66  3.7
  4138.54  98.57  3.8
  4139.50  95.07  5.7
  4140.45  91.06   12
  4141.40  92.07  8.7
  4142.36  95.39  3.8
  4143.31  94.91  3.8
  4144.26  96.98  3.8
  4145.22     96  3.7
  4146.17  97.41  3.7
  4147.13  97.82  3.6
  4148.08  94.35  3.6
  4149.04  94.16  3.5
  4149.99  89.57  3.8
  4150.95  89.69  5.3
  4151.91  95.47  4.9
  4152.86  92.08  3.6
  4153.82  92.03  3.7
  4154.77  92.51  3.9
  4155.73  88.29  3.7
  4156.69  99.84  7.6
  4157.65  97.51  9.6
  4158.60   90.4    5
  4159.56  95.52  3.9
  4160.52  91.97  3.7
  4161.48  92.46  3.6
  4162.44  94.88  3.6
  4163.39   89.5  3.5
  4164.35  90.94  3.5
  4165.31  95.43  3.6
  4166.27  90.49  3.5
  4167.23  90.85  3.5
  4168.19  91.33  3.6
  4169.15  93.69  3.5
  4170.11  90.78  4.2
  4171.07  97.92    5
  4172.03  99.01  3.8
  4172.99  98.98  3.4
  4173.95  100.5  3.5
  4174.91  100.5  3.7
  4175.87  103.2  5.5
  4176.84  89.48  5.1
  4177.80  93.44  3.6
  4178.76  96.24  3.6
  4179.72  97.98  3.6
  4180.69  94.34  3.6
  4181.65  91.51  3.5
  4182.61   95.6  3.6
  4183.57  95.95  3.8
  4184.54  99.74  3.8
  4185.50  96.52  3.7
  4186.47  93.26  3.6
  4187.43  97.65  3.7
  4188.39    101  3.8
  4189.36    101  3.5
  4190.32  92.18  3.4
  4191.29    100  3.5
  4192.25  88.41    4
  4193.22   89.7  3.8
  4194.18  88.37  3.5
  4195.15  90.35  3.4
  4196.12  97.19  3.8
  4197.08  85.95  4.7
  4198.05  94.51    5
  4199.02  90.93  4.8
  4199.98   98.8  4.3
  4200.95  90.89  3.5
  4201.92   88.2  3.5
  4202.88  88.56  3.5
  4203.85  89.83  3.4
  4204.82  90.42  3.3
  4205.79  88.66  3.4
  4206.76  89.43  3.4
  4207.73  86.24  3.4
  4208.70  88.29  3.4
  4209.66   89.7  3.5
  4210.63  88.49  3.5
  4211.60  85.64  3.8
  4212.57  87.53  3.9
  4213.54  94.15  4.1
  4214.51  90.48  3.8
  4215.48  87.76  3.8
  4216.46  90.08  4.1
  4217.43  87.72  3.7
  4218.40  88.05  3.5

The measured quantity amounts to -2.6 angstroms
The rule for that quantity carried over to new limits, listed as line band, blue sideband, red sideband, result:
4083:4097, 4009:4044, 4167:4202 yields -1.0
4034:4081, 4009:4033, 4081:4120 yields 0.7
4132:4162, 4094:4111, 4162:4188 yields 1.1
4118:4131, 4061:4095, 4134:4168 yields -0.7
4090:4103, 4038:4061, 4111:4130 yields -0.2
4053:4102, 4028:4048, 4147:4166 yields -3.0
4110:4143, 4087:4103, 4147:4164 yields -1.0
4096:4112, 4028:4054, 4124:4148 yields -1.1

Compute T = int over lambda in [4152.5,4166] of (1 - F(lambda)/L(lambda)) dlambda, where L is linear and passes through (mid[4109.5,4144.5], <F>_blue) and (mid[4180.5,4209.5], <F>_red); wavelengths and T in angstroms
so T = 0.5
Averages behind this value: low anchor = 101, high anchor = 92.8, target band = 93.1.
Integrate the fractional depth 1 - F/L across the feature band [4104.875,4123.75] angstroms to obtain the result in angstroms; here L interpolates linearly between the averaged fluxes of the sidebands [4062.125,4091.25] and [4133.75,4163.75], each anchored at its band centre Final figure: -1.4 angstroms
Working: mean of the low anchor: 101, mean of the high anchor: 94.8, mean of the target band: 105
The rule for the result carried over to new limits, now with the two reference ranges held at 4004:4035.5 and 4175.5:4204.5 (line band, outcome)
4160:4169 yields 0.2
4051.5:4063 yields -0.3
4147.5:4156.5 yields 0.2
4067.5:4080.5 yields -0.7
